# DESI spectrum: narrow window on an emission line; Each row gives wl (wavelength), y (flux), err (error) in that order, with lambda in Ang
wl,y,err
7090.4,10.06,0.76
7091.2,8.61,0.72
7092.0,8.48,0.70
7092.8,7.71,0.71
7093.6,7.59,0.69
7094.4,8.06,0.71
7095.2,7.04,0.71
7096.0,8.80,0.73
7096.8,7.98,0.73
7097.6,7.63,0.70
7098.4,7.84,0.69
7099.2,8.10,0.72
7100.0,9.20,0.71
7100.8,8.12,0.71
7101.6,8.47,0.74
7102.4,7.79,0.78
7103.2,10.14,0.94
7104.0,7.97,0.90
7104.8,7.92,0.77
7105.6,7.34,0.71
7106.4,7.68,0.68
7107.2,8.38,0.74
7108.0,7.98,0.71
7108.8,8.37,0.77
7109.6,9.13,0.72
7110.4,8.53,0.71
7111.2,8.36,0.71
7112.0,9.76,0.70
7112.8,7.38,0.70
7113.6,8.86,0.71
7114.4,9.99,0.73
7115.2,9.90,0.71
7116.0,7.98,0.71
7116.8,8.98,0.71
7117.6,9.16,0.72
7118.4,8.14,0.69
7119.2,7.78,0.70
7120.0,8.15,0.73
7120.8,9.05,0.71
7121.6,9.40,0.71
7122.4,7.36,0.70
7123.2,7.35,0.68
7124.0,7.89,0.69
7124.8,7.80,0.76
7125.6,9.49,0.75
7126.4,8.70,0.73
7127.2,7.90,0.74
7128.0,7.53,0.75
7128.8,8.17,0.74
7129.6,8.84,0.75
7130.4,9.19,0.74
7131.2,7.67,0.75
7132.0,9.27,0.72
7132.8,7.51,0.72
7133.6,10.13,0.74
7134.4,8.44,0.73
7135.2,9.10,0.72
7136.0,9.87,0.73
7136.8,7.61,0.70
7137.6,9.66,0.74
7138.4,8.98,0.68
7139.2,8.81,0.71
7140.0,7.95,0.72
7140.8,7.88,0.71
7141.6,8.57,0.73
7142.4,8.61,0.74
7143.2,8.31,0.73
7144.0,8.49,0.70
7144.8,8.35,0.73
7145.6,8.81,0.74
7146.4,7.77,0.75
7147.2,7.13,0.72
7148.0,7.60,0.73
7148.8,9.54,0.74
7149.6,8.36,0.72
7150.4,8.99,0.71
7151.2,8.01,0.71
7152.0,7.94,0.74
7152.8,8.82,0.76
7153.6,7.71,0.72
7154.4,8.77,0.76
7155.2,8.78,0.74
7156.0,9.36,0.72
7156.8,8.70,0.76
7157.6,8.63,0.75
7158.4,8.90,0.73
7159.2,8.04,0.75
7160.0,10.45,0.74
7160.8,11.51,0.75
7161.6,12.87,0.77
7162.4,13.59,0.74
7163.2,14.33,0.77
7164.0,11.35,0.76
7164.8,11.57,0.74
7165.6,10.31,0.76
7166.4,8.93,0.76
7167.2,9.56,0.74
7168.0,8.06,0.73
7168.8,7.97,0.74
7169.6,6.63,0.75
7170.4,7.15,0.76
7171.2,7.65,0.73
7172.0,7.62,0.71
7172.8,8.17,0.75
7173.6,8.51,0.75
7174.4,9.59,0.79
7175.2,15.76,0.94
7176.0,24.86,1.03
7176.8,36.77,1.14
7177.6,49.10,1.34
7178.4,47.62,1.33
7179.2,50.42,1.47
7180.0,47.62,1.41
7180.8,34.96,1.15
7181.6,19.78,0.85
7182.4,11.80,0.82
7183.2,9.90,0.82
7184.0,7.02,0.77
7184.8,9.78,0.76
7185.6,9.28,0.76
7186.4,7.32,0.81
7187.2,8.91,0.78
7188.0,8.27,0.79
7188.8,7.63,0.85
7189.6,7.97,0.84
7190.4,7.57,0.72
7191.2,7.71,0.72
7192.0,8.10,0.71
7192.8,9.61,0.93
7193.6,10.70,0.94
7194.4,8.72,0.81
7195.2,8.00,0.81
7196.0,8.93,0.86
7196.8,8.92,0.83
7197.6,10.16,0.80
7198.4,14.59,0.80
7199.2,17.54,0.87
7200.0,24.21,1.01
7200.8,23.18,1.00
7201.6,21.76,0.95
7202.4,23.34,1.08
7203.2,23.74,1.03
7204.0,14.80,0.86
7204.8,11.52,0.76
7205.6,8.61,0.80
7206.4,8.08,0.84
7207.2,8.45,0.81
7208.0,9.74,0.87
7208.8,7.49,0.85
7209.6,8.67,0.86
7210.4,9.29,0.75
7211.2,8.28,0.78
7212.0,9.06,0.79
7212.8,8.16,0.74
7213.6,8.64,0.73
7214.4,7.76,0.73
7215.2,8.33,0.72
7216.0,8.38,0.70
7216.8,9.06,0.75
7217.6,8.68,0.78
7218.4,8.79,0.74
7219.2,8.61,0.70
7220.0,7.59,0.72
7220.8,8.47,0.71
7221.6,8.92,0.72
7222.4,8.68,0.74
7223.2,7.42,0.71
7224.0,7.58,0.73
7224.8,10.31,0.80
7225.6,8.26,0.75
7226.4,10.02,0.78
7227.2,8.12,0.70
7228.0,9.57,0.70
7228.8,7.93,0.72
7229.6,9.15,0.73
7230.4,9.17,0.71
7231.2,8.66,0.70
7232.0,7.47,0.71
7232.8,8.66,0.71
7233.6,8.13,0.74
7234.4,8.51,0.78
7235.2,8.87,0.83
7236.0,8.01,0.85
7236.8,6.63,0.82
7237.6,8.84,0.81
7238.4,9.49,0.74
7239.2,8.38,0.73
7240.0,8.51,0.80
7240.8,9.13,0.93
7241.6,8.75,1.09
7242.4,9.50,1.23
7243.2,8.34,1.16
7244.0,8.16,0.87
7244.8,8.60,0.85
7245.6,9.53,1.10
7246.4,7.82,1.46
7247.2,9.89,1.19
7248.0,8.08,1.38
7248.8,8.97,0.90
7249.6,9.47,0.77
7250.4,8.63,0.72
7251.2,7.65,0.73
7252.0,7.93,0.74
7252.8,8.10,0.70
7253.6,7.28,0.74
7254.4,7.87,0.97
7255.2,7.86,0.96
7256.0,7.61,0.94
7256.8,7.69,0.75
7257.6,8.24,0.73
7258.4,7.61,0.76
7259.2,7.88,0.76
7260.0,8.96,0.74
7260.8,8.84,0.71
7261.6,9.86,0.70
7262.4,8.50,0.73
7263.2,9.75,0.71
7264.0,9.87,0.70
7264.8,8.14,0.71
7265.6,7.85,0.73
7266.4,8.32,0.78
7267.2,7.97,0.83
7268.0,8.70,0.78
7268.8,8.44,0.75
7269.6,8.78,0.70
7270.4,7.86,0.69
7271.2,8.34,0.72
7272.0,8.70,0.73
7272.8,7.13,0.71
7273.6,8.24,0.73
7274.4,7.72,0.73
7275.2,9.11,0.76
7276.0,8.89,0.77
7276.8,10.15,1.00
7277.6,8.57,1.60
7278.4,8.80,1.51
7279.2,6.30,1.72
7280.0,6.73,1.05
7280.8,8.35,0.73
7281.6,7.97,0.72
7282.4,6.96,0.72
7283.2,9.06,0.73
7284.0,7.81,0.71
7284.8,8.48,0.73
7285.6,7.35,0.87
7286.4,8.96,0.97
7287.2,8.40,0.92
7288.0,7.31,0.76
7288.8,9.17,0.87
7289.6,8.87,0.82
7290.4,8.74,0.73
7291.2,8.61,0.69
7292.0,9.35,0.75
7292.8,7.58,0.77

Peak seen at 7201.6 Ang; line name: [N II] 6583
